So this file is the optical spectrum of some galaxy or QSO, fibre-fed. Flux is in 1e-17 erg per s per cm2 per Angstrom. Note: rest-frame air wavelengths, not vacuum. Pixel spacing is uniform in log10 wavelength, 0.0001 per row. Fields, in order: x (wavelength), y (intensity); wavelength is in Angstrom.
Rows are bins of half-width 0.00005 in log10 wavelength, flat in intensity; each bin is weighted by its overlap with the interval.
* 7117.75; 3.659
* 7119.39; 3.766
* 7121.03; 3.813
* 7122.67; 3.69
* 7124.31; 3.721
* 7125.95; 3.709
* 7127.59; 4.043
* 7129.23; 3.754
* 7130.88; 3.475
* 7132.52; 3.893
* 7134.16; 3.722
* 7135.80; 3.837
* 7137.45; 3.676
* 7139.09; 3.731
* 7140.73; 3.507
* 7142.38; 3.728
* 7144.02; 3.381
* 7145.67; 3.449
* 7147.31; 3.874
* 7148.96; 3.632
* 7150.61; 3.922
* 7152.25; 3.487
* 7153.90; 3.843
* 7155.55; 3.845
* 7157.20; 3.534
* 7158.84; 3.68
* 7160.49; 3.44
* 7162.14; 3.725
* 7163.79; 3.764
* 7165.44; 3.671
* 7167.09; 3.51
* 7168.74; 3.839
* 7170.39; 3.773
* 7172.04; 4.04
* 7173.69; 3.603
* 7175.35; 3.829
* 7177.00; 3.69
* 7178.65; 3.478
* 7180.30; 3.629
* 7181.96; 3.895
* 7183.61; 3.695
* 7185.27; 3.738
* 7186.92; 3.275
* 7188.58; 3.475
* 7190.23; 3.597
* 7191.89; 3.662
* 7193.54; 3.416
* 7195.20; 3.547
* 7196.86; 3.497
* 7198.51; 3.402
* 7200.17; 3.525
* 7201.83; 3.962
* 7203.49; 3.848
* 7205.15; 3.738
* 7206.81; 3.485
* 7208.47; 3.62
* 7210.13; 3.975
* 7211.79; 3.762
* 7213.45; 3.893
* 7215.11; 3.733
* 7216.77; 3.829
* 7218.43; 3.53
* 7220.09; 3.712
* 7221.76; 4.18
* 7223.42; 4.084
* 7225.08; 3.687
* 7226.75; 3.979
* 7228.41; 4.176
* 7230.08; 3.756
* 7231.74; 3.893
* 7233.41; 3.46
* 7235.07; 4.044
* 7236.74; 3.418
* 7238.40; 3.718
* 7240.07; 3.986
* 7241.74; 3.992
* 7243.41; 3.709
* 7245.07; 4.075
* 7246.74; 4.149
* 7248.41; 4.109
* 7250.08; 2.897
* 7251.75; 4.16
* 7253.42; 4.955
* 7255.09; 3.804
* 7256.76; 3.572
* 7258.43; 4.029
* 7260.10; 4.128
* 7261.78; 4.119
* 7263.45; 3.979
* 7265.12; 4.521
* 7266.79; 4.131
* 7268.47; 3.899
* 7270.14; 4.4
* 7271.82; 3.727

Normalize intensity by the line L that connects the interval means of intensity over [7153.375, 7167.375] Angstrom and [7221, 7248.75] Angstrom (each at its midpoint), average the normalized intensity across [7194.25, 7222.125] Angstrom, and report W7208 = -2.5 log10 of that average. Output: 0.03 mag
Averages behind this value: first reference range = 3.67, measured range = 3.71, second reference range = 3.9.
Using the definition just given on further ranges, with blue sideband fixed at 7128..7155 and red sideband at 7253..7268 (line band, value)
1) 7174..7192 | 0.06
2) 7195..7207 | 0.08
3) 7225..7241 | 0.05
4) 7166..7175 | 0.01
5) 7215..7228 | 0.03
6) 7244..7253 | 0.04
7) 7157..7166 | 0.03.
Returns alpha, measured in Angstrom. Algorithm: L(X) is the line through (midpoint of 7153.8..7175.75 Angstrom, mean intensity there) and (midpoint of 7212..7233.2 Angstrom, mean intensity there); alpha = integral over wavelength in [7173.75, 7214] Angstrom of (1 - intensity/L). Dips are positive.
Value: 1.5 Angstrom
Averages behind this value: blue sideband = 3.71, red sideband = 3.86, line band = 3.65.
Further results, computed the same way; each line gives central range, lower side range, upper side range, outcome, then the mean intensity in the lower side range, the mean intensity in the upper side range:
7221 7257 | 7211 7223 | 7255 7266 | 0.2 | 3.82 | 4.04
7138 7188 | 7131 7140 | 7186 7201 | -0.6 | 3.75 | 3.49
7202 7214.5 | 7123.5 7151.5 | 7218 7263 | 0.2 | 3.71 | 3.9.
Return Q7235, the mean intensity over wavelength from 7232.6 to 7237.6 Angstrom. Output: 3.65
